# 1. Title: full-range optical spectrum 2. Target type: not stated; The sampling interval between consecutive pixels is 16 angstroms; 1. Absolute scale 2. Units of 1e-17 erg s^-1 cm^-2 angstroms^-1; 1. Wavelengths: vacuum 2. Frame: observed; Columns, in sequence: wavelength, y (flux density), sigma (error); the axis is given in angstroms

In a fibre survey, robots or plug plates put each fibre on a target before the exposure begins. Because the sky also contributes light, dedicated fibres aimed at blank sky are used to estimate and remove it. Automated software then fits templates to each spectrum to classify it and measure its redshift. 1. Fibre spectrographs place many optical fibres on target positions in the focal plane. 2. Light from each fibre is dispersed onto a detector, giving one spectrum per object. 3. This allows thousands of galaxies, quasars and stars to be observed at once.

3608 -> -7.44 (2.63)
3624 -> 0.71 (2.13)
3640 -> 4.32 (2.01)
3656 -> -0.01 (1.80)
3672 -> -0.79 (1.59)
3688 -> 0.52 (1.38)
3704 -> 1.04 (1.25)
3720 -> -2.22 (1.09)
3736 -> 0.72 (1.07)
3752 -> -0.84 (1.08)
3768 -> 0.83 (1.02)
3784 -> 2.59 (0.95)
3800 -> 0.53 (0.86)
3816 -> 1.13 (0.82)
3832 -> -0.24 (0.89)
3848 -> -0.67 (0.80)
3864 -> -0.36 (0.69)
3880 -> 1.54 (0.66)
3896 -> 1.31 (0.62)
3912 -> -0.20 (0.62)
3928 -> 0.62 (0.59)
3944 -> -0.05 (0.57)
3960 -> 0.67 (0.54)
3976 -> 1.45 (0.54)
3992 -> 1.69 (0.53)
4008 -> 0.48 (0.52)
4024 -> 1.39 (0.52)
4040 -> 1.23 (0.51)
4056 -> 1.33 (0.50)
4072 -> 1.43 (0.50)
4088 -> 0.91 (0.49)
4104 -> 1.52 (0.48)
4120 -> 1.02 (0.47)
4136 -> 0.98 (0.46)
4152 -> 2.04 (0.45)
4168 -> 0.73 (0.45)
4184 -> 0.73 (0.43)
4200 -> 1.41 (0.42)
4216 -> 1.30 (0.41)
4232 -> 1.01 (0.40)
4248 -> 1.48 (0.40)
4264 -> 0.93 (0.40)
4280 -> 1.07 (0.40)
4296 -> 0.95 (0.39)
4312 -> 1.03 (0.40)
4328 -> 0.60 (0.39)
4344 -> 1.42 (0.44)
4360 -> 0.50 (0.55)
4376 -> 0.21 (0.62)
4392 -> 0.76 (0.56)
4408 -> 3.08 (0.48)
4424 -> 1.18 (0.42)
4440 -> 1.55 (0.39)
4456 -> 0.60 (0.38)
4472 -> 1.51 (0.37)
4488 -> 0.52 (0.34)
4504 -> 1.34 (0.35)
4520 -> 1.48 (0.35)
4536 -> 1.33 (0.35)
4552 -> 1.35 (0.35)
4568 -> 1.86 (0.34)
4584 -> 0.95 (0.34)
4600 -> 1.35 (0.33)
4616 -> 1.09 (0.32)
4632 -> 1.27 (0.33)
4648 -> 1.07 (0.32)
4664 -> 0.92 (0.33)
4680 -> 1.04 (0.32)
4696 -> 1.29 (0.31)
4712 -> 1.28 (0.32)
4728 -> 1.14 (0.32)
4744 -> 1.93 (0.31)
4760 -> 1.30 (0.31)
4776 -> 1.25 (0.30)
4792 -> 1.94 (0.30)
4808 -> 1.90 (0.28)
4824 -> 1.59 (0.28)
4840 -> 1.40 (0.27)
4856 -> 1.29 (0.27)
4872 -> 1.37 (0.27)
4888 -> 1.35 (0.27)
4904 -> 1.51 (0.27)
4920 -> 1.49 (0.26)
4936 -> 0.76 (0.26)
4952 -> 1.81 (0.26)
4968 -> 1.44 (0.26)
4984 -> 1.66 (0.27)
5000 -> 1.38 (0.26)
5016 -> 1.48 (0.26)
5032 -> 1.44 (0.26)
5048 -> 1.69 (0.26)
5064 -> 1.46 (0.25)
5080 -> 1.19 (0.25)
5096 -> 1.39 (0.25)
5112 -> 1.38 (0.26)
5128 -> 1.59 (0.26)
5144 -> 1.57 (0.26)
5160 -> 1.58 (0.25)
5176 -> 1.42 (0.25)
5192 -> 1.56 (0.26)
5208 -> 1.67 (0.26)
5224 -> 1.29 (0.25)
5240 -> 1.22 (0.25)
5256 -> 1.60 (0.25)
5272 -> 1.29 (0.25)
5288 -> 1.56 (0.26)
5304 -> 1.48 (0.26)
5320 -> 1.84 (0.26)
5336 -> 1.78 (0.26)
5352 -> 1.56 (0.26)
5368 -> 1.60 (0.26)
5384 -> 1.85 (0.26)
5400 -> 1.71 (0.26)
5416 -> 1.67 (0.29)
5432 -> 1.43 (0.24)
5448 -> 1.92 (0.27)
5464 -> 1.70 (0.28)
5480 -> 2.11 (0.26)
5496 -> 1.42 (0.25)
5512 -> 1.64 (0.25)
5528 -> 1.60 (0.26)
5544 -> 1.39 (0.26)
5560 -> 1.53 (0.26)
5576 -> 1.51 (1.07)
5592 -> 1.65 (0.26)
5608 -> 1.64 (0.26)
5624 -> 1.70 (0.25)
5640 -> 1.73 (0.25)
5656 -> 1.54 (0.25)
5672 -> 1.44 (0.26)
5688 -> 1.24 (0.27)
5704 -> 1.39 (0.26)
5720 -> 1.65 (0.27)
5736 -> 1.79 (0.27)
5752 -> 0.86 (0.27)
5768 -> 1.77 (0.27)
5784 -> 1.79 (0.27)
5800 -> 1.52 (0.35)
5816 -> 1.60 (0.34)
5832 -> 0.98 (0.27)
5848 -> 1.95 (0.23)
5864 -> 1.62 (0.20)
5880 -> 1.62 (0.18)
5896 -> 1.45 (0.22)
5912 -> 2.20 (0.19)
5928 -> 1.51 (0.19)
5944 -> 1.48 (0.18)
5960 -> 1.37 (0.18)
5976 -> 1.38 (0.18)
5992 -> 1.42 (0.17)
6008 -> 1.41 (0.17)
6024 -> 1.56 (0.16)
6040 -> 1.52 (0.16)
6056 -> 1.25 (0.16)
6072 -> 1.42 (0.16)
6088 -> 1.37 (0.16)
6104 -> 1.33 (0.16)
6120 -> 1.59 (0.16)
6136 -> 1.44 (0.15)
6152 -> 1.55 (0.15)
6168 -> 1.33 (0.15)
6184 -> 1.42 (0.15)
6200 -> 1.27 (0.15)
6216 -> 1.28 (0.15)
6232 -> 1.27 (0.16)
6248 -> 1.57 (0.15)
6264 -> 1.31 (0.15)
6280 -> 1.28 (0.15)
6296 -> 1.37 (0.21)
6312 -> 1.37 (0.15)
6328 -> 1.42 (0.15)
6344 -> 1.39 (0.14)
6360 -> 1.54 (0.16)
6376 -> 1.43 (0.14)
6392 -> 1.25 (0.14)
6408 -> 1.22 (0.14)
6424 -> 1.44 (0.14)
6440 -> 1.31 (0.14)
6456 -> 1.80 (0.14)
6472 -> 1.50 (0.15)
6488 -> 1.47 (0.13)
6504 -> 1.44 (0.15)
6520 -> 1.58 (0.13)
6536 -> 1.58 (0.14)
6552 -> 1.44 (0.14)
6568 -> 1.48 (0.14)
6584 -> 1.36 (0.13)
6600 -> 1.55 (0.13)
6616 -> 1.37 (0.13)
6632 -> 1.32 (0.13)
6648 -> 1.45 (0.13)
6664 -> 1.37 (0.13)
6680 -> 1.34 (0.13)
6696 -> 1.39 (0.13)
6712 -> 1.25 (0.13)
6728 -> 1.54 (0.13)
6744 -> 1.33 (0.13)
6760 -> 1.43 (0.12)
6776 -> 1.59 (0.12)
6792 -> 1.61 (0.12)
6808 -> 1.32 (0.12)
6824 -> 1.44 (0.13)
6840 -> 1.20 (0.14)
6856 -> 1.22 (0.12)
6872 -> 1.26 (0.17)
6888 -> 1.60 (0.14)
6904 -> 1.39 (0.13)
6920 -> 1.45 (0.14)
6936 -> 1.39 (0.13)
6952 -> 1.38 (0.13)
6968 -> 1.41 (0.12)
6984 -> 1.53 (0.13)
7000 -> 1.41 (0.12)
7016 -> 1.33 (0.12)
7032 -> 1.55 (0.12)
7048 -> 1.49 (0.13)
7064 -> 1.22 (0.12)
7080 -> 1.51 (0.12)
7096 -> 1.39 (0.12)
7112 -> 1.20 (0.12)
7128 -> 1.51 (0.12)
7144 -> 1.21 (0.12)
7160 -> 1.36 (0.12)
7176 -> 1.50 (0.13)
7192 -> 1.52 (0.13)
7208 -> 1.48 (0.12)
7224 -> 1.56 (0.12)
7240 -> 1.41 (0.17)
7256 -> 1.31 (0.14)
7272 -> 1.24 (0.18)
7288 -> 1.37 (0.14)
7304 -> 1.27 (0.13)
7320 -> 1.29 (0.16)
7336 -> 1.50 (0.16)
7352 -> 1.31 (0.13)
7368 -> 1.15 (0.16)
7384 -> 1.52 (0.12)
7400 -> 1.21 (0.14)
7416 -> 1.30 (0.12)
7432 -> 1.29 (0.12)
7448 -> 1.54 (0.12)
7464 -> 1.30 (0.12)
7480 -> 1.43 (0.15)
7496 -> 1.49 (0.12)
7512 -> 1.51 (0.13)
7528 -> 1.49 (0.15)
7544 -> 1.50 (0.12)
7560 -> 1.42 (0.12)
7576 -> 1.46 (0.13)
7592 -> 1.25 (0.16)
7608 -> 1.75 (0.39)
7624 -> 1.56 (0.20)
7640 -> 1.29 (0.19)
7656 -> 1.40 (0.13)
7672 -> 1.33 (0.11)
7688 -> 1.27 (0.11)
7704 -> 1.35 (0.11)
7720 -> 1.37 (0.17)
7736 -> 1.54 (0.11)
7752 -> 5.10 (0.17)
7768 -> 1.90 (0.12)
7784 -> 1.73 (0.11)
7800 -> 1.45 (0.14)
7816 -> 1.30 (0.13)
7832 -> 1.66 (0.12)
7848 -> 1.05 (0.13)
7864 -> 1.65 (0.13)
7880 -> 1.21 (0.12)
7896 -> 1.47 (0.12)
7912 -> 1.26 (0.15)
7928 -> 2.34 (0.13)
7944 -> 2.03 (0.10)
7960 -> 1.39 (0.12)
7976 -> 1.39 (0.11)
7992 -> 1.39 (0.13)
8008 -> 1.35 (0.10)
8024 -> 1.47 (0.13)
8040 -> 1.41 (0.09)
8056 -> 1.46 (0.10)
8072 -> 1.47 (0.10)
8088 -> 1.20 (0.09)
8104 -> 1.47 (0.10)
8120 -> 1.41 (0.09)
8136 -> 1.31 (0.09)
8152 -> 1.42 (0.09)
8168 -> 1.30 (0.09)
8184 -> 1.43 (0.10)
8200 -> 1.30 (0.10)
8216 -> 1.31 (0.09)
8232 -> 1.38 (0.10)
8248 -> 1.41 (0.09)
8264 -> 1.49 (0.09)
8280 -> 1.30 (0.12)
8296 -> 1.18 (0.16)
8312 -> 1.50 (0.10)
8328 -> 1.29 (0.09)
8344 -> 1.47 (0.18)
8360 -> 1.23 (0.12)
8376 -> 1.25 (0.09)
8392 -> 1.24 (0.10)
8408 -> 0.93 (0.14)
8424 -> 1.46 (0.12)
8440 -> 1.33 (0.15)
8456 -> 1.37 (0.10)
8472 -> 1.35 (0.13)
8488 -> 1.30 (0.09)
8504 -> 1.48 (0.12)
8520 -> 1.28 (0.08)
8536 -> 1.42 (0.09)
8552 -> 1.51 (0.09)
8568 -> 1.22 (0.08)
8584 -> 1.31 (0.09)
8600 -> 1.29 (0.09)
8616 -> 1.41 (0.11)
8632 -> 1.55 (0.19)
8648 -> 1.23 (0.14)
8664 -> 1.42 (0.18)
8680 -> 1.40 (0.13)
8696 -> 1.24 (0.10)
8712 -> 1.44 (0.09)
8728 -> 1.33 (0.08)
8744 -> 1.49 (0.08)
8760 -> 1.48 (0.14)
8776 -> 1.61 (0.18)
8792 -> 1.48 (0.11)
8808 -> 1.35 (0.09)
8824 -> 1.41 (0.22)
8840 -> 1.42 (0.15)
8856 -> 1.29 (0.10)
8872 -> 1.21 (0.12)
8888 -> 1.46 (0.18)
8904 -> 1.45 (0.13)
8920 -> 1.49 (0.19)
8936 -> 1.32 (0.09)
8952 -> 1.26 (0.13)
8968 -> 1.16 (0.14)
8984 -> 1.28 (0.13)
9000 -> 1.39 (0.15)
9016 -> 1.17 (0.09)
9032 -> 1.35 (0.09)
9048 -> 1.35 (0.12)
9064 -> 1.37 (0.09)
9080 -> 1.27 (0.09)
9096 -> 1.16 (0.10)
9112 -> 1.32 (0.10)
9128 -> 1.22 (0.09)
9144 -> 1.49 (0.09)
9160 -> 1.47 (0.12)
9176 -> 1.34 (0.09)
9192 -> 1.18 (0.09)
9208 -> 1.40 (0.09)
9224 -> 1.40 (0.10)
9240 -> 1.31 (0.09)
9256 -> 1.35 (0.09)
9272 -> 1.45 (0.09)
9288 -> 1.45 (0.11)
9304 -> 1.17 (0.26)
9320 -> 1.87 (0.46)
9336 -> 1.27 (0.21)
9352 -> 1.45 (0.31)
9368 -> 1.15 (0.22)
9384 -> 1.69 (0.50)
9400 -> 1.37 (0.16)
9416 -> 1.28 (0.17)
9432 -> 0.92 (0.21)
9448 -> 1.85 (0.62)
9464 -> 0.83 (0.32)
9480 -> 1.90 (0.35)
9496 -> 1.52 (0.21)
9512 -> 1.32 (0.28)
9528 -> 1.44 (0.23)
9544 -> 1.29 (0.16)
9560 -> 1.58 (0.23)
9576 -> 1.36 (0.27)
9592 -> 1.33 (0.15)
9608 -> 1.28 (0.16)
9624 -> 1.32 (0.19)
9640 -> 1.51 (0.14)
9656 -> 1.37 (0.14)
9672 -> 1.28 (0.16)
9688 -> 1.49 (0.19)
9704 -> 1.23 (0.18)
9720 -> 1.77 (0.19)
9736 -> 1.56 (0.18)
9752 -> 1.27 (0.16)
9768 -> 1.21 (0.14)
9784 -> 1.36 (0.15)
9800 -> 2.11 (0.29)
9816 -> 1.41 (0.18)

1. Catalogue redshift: 0.181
